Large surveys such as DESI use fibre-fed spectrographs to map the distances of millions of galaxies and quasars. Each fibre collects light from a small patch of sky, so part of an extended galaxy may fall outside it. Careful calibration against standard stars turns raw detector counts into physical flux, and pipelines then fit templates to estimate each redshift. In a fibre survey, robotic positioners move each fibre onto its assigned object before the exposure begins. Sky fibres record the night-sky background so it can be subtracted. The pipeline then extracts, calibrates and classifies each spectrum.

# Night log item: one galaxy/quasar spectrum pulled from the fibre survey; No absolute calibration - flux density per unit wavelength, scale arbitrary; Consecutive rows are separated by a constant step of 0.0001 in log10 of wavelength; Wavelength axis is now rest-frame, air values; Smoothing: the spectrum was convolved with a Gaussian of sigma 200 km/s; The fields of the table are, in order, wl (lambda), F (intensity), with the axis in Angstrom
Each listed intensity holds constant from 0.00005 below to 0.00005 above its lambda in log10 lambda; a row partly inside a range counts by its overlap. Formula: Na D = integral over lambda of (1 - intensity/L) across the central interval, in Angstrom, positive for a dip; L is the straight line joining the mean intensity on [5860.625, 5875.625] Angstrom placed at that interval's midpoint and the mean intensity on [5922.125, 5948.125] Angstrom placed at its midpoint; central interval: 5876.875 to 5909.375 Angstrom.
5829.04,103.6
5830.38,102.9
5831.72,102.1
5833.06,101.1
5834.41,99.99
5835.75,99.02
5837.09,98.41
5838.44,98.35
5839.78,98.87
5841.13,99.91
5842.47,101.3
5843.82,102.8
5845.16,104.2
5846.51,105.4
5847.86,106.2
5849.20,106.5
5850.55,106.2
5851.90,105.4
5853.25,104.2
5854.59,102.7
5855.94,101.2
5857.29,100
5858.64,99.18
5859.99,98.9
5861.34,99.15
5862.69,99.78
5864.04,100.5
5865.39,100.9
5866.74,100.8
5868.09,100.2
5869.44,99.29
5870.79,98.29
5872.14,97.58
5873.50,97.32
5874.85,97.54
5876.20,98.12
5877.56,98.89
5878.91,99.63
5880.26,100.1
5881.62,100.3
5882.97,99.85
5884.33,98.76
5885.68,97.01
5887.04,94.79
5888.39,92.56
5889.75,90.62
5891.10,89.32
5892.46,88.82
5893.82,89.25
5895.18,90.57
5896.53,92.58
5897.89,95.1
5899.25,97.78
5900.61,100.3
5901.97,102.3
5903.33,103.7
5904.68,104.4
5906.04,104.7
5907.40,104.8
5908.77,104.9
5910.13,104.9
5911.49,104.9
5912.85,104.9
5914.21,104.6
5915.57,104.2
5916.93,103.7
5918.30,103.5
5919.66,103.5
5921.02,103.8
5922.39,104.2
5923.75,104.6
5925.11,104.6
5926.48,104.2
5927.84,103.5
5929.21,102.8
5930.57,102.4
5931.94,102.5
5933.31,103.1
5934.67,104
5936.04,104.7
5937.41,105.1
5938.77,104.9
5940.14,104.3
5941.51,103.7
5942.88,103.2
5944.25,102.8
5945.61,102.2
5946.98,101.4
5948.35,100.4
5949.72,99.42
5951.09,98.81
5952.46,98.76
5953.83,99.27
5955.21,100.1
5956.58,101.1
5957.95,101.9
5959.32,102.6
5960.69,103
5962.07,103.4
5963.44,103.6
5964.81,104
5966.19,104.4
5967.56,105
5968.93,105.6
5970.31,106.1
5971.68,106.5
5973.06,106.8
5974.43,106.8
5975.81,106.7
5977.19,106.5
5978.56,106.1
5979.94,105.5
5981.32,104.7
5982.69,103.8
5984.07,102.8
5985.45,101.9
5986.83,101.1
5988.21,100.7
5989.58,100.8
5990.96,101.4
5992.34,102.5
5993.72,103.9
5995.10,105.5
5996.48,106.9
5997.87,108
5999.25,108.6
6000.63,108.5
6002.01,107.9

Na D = 1.1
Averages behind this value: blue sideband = 99.2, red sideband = 104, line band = 97.5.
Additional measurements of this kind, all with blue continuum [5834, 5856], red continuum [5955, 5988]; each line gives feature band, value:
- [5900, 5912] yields -0.1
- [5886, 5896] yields 1.2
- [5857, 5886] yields 1.0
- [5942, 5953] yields 0.3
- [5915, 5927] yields -0.1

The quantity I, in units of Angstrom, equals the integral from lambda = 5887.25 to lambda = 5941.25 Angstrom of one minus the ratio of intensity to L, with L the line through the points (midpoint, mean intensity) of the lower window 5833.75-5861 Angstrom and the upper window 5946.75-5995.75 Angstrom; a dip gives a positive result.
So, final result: 0.8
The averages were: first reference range 102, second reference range 103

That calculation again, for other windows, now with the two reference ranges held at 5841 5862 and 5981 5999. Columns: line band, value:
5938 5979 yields 0.0 Angstrom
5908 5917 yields -0.1 Angstrom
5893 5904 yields 0.7 Angstrom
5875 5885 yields 0.4 Angstrom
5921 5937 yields -0.1 Angstrom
